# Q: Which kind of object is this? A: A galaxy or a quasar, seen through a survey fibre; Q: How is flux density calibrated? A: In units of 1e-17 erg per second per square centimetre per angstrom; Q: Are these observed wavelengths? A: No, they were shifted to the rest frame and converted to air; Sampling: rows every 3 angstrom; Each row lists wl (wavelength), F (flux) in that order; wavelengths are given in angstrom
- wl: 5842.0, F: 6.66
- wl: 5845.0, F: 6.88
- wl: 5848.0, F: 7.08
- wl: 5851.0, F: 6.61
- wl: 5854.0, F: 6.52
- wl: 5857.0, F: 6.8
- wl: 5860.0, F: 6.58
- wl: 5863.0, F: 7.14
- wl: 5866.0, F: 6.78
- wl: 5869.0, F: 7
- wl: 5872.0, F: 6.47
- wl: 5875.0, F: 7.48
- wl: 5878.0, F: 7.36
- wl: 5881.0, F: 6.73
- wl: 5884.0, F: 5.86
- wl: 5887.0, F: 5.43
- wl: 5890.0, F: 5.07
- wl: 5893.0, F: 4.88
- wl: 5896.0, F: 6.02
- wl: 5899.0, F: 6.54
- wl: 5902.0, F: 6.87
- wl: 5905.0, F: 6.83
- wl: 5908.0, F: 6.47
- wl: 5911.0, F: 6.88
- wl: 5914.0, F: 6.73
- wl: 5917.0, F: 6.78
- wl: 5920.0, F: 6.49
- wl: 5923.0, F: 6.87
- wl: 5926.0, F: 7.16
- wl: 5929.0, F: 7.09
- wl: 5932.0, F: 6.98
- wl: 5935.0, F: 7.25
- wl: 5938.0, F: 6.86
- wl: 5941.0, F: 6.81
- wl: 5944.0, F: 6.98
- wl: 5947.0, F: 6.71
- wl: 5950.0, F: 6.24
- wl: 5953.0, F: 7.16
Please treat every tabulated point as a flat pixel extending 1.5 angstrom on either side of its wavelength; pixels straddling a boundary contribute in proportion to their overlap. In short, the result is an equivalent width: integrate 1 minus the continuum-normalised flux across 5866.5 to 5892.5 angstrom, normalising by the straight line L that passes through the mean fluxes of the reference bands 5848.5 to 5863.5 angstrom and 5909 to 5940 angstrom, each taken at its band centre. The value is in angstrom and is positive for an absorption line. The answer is 1.55 angstrom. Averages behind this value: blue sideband 6.73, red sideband 6.9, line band 6.38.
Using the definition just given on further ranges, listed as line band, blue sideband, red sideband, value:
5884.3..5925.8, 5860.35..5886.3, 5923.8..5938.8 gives 3.8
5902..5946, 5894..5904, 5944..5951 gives -2.4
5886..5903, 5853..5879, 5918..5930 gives 2.7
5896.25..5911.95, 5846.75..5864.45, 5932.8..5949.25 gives 0.4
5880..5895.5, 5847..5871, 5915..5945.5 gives 2.9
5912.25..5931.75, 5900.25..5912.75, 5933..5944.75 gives 0.0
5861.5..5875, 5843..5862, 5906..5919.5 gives -0.4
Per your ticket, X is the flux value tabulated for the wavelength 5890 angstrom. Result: 5.07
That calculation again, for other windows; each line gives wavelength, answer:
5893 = 4.88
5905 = 6.83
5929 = 7.09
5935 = 7.25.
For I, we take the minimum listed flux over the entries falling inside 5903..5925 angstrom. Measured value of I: 6.47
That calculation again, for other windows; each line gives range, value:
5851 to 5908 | 4.88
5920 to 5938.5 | 6.49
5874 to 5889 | 5.43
